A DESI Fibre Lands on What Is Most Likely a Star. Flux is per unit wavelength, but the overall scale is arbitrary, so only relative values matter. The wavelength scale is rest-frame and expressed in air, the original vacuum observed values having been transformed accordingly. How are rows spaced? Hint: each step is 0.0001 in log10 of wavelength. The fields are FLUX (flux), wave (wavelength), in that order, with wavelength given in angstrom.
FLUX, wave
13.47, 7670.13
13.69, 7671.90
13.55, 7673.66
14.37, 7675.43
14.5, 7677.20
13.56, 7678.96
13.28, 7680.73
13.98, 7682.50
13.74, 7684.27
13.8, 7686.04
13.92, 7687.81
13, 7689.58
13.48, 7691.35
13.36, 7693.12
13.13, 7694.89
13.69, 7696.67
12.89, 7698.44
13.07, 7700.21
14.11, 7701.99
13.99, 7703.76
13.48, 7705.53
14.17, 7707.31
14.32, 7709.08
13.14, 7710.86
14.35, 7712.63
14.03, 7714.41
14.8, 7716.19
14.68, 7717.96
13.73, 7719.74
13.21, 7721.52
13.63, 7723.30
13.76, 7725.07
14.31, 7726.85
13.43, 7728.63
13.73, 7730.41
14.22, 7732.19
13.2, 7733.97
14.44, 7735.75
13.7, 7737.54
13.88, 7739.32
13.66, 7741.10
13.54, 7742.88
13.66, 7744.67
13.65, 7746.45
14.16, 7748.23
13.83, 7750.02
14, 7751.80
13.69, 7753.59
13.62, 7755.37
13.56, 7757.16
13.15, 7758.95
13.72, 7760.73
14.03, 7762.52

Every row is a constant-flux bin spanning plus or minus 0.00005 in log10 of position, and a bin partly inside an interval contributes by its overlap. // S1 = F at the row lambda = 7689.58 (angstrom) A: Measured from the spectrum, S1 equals 13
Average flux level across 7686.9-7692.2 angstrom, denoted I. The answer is 13.5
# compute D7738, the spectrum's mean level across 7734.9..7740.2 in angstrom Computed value 14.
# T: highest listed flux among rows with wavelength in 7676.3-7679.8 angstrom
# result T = 14.5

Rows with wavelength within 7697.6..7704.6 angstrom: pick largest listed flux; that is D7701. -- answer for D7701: 14.11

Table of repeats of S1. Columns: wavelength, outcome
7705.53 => 13.48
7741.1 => 13.66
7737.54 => 13.7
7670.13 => 13.47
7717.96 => 14.68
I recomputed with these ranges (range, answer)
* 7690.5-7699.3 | 13.3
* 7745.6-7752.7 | 13.9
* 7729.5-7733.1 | 14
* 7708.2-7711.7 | 13.7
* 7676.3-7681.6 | 13.8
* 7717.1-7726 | 13.8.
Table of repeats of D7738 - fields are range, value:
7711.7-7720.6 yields 14.3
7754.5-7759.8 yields 13.4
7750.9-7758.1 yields 13.7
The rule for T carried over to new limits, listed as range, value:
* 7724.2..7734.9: 14.31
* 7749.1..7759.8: 14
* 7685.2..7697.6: 13.92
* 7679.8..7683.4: 13.98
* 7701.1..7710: 14.32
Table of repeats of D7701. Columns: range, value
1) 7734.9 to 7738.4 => 14.44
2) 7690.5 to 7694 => 13.48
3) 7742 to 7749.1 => 14.16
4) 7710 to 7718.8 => 14.8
